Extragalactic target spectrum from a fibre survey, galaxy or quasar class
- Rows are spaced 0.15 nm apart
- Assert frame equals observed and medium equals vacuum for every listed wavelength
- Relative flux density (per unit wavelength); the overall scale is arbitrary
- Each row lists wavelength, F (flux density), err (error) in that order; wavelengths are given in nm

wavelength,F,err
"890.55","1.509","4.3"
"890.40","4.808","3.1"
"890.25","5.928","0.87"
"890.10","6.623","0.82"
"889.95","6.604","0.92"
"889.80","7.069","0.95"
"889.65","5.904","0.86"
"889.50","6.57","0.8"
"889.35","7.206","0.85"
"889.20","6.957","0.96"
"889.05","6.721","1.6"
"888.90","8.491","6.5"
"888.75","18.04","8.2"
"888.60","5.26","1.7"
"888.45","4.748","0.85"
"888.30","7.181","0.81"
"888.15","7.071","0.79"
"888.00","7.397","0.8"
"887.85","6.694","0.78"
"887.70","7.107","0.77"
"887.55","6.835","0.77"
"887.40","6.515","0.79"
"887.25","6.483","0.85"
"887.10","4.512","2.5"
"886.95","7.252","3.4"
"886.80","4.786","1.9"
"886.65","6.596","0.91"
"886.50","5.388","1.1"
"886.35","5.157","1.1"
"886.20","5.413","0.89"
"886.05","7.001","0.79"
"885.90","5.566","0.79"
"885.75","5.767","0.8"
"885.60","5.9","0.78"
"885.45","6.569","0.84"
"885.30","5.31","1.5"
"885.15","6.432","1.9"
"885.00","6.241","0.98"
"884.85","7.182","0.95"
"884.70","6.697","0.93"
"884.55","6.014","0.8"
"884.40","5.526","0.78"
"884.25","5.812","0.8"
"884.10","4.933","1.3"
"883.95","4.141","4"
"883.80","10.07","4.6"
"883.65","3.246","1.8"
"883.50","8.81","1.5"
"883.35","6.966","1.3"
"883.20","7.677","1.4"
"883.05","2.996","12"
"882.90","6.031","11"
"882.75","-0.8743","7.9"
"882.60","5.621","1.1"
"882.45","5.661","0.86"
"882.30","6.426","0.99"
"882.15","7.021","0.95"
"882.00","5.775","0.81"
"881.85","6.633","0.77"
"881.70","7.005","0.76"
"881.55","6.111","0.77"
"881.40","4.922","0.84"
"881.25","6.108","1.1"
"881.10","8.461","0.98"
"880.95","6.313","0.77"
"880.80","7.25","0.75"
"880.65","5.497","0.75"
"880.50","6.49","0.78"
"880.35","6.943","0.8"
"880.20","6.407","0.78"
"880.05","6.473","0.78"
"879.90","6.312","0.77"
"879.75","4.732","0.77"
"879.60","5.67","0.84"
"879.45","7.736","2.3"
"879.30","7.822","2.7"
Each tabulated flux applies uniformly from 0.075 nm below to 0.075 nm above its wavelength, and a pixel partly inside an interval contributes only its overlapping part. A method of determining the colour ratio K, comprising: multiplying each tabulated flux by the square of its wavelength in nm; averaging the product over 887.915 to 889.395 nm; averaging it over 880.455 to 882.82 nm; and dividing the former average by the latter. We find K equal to 1.36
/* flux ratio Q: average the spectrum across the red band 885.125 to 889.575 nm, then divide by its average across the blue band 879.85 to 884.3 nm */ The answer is 1.11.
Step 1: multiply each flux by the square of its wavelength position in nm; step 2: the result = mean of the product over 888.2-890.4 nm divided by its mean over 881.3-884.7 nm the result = 1.28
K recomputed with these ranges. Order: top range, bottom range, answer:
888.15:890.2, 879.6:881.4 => 1.20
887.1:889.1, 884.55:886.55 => 1.24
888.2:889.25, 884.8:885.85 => 1.34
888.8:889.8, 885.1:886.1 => 1.21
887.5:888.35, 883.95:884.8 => 1.25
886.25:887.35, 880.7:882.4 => 0.89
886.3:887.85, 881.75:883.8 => 1.08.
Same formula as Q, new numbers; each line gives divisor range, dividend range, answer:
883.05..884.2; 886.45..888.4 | 1.02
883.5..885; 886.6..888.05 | 1.05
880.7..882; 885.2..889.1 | 1.02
